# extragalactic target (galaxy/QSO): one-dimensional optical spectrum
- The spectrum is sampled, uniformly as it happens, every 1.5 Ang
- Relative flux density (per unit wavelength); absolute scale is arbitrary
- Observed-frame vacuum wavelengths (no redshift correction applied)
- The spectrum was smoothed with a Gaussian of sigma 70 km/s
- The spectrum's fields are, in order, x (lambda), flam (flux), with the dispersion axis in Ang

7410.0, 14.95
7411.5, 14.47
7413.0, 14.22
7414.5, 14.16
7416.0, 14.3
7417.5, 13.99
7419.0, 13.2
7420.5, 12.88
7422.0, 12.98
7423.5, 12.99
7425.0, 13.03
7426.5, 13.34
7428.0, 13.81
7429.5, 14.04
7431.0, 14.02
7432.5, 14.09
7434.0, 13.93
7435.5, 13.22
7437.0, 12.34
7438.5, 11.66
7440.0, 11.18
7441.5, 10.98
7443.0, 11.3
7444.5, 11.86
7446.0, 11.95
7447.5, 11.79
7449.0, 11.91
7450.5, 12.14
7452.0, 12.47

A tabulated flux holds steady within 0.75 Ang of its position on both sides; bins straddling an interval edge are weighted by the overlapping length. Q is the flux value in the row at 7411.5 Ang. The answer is 14.47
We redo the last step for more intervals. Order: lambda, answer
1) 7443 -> 11.3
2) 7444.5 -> 11.86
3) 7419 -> 13.2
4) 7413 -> 14.22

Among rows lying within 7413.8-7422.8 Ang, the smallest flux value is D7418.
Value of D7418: 12.88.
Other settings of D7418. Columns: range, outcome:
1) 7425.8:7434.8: 13.34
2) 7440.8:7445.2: 10.98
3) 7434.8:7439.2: 11.66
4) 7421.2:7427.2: 12.98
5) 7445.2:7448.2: 11.79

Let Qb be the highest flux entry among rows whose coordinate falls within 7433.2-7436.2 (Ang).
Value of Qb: 13.93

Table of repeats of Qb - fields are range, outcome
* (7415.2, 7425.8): 14.3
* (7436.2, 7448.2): 12.34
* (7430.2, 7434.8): 14.09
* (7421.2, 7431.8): 14.04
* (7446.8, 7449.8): 11.91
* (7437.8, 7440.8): 11.66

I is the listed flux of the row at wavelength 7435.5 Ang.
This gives 13.22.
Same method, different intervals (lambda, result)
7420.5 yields 12.88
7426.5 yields 13.34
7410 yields 14.95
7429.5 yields 14.04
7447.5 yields 11.79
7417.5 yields 13.99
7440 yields 11.18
